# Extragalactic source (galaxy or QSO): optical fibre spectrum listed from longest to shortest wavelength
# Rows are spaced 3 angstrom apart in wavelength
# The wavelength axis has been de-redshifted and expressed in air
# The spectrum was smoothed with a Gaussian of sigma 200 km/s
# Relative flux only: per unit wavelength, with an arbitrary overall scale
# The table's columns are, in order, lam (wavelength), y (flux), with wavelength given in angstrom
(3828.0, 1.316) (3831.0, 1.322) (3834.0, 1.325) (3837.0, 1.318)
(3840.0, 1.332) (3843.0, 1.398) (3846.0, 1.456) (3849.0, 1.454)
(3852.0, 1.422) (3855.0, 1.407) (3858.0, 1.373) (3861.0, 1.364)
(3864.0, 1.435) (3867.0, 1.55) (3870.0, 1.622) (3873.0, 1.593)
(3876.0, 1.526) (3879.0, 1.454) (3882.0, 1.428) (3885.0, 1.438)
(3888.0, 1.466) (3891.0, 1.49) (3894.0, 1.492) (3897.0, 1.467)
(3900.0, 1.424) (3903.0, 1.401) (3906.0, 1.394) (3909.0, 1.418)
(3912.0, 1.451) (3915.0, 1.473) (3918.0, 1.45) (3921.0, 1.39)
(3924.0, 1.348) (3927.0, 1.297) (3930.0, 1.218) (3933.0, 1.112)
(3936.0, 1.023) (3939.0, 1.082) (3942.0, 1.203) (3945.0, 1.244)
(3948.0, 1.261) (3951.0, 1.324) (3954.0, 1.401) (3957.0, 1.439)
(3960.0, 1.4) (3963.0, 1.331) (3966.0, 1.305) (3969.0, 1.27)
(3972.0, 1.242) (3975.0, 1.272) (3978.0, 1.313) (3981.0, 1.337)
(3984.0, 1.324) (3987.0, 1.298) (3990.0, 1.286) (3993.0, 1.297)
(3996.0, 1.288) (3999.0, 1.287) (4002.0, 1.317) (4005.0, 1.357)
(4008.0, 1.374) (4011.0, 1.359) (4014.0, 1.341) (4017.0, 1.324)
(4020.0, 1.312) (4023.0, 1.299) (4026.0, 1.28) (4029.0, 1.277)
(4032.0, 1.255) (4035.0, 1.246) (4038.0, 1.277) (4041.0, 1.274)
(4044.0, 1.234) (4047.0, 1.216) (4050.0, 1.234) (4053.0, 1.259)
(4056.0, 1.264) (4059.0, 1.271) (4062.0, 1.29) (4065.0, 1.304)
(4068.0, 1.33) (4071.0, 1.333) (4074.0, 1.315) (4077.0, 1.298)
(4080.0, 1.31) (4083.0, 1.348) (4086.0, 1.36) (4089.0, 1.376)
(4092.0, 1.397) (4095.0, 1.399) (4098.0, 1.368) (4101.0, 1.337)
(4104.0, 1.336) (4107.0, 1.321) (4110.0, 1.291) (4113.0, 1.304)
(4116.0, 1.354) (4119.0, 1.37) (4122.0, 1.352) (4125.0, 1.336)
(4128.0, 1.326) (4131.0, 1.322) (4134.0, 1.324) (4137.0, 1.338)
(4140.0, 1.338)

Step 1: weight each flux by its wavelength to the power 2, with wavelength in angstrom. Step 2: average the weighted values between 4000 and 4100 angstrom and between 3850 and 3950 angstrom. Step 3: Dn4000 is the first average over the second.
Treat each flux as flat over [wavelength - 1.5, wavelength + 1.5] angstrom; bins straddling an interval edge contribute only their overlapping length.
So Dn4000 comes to 1.02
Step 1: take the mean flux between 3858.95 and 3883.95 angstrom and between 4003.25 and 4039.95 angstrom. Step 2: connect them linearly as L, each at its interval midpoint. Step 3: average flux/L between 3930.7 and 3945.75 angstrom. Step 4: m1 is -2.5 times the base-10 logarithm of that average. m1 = 0.24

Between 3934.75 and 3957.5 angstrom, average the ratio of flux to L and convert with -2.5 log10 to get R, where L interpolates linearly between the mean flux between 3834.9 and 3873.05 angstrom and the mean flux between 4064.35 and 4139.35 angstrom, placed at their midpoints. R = 0.13 mag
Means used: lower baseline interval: 1.43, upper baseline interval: 1.34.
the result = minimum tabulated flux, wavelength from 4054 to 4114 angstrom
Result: 1.264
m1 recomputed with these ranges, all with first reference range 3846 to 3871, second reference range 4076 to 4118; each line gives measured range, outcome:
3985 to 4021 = 0.05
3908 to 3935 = 0.06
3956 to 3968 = 0.03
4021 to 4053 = 0.09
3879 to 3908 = -0.01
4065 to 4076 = 0.03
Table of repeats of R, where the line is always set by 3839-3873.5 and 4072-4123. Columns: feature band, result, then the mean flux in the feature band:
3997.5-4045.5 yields 0.06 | 1.3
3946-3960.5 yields 0.04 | 1.36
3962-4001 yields 0.08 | 1.3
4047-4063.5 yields 0.08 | 1.26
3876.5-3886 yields -0.01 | 1.45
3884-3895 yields -0.03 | 1.47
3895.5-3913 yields 0.00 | 1.43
